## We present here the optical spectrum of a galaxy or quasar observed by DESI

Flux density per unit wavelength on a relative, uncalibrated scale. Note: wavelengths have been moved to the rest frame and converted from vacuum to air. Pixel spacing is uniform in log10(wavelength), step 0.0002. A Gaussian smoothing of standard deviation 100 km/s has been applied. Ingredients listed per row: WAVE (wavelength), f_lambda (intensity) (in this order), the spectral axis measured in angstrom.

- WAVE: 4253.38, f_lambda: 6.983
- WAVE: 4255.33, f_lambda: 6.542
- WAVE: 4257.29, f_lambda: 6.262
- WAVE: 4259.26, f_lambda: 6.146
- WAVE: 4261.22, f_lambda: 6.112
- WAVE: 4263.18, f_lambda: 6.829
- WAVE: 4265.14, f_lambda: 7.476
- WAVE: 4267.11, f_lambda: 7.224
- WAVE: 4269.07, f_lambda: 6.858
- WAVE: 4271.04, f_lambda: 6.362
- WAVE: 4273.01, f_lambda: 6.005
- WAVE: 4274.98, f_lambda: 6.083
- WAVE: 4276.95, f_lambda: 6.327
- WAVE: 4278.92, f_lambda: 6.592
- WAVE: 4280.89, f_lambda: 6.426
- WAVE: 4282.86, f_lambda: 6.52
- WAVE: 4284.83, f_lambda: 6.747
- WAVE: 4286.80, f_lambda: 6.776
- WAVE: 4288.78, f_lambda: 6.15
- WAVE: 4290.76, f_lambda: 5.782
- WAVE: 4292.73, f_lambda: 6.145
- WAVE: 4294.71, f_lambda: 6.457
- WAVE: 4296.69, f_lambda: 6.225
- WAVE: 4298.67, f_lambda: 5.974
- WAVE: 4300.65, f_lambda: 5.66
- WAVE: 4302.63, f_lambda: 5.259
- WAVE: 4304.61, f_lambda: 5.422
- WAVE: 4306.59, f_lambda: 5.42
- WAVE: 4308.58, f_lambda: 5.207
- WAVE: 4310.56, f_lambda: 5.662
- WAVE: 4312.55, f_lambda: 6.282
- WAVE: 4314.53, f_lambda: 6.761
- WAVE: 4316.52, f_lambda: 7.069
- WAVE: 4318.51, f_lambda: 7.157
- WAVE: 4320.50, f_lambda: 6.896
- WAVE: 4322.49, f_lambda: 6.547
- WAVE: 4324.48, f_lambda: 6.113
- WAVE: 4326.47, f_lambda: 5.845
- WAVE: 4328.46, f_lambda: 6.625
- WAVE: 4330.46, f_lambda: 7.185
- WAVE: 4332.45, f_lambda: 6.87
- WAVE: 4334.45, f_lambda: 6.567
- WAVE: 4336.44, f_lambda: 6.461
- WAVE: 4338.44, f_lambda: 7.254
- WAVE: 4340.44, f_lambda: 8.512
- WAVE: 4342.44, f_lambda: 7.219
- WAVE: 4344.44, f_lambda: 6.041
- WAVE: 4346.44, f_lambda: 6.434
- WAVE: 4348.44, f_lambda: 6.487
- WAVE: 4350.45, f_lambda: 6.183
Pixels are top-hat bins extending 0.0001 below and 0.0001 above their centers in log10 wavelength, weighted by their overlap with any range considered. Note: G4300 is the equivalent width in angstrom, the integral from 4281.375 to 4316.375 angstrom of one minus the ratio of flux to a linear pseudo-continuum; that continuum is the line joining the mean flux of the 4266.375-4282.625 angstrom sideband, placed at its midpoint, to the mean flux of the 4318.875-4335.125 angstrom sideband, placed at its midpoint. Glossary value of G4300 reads 2.6 angstrom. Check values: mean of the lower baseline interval 6.47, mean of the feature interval 6.06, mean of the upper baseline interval 6.6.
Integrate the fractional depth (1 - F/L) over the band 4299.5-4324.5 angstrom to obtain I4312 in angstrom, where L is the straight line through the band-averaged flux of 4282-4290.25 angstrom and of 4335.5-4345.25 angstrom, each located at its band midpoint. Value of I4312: 2.5 angstrom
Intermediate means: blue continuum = 6.5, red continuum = 7.12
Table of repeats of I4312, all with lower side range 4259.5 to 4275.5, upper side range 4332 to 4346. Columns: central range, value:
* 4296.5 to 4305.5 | 1.5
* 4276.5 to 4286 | 0.2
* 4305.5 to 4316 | 1.4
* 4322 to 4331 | 0.6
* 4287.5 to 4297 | 0.8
